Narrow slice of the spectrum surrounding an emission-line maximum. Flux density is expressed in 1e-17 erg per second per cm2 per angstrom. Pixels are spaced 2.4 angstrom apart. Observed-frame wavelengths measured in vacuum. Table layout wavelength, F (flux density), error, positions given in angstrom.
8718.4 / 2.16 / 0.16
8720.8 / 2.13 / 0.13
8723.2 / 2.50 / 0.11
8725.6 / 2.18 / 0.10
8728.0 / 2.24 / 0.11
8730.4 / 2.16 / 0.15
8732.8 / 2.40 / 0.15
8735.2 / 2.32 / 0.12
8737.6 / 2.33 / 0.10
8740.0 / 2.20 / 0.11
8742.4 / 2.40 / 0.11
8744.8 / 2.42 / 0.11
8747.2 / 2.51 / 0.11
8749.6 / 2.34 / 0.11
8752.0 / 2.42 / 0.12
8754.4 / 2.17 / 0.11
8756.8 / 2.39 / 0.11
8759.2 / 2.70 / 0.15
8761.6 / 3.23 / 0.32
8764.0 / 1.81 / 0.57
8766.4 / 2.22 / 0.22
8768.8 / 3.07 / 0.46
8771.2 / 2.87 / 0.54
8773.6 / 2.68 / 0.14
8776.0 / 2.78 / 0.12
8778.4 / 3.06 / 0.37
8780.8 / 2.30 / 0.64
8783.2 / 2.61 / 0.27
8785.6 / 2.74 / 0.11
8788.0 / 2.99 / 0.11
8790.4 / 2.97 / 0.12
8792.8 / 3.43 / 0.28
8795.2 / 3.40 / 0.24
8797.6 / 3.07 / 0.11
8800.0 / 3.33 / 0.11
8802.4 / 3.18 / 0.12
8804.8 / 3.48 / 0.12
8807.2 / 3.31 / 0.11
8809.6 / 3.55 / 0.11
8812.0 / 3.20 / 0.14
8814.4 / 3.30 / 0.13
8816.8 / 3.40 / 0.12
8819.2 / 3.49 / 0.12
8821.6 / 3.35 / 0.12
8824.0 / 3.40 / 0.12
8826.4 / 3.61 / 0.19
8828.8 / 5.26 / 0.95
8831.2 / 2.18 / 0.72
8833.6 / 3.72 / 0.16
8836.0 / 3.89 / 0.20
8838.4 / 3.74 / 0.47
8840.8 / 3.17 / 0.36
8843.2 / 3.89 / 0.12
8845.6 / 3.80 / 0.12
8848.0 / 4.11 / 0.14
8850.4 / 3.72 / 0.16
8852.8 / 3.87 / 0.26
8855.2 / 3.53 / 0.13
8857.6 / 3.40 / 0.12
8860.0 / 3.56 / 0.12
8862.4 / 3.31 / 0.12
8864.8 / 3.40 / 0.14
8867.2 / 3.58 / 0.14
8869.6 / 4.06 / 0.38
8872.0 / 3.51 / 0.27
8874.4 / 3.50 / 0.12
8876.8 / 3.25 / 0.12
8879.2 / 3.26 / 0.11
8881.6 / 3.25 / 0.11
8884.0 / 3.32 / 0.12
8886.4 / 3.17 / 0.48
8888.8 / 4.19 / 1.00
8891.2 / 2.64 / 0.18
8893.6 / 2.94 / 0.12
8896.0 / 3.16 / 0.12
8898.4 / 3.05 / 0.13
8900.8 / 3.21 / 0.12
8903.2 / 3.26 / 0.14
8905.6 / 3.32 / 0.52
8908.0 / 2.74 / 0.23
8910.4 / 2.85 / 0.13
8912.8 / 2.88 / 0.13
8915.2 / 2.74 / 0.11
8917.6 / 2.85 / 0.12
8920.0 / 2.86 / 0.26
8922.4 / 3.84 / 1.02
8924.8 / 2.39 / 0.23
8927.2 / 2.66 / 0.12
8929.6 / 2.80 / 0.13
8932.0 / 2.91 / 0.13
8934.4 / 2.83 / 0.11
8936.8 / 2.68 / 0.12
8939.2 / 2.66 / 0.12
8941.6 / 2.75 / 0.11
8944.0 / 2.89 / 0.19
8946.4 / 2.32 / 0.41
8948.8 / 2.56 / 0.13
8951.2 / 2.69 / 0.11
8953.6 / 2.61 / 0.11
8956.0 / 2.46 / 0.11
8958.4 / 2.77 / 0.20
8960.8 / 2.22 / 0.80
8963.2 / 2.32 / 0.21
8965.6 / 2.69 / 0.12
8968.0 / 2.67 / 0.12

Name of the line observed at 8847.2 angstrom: H-beta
